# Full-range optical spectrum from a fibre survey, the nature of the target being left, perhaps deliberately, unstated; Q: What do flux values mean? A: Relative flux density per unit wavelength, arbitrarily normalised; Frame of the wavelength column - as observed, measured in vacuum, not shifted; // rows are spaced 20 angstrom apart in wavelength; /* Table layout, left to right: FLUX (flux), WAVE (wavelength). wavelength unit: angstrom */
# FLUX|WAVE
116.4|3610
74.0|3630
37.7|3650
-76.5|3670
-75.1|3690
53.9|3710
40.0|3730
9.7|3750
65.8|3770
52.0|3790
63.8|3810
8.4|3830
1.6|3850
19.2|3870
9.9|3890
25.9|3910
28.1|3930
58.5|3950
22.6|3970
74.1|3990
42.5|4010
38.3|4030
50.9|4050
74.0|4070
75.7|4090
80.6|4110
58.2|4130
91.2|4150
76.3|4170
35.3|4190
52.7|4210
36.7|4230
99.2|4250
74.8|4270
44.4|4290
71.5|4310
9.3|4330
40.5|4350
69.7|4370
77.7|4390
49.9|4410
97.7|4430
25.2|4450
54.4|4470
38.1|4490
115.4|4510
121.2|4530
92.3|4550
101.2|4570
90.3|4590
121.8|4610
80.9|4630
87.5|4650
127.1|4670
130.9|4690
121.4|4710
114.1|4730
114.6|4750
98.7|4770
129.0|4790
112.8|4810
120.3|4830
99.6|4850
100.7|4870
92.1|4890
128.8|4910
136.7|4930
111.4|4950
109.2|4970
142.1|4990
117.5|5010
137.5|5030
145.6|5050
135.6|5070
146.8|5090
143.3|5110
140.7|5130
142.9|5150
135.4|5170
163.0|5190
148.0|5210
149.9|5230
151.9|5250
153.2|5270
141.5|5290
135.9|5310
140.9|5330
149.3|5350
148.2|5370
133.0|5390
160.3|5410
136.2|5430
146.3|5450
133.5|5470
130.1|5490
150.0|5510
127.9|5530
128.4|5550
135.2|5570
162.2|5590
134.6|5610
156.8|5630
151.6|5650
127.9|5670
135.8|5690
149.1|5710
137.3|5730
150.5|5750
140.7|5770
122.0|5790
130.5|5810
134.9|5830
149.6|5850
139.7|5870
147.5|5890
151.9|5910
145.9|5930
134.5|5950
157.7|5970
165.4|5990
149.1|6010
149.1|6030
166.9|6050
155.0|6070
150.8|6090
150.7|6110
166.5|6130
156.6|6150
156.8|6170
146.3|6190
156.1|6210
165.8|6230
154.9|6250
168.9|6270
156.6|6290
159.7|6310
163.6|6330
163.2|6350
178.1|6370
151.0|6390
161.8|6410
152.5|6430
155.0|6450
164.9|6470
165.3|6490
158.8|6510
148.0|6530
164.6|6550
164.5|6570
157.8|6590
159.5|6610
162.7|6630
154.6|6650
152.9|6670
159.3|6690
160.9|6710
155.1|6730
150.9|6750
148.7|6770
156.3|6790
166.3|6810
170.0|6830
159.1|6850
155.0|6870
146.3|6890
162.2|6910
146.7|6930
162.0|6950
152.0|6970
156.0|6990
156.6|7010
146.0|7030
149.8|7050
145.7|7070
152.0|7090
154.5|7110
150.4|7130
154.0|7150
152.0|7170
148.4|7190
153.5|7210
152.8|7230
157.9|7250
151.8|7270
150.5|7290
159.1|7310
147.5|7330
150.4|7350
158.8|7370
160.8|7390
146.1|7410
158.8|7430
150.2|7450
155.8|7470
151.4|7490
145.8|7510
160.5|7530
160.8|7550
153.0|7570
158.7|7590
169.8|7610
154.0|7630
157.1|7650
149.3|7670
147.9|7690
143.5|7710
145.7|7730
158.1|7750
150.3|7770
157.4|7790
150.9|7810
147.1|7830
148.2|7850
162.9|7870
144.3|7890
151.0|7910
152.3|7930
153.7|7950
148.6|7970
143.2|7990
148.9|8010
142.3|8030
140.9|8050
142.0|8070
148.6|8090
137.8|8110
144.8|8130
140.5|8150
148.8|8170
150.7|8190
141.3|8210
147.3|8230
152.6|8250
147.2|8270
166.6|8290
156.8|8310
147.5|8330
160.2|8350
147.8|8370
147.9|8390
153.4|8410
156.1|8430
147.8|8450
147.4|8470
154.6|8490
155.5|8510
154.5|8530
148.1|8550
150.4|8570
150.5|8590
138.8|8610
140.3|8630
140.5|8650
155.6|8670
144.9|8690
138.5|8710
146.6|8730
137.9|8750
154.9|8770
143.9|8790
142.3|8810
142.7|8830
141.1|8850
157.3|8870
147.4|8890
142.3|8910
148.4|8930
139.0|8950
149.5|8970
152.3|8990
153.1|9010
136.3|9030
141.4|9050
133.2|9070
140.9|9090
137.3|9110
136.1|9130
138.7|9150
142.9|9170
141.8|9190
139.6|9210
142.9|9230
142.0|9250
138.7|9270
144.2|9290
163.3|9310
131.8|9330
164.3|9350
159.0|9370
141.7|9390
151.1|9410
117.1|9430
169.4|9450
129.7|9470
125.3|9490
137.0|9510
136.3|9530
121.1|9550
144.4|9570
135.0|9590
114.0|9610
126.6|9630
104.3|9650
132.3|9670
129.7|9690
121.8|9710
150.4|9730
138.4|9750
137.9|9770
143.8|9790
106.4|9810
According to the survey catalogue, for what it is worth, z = 0.129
